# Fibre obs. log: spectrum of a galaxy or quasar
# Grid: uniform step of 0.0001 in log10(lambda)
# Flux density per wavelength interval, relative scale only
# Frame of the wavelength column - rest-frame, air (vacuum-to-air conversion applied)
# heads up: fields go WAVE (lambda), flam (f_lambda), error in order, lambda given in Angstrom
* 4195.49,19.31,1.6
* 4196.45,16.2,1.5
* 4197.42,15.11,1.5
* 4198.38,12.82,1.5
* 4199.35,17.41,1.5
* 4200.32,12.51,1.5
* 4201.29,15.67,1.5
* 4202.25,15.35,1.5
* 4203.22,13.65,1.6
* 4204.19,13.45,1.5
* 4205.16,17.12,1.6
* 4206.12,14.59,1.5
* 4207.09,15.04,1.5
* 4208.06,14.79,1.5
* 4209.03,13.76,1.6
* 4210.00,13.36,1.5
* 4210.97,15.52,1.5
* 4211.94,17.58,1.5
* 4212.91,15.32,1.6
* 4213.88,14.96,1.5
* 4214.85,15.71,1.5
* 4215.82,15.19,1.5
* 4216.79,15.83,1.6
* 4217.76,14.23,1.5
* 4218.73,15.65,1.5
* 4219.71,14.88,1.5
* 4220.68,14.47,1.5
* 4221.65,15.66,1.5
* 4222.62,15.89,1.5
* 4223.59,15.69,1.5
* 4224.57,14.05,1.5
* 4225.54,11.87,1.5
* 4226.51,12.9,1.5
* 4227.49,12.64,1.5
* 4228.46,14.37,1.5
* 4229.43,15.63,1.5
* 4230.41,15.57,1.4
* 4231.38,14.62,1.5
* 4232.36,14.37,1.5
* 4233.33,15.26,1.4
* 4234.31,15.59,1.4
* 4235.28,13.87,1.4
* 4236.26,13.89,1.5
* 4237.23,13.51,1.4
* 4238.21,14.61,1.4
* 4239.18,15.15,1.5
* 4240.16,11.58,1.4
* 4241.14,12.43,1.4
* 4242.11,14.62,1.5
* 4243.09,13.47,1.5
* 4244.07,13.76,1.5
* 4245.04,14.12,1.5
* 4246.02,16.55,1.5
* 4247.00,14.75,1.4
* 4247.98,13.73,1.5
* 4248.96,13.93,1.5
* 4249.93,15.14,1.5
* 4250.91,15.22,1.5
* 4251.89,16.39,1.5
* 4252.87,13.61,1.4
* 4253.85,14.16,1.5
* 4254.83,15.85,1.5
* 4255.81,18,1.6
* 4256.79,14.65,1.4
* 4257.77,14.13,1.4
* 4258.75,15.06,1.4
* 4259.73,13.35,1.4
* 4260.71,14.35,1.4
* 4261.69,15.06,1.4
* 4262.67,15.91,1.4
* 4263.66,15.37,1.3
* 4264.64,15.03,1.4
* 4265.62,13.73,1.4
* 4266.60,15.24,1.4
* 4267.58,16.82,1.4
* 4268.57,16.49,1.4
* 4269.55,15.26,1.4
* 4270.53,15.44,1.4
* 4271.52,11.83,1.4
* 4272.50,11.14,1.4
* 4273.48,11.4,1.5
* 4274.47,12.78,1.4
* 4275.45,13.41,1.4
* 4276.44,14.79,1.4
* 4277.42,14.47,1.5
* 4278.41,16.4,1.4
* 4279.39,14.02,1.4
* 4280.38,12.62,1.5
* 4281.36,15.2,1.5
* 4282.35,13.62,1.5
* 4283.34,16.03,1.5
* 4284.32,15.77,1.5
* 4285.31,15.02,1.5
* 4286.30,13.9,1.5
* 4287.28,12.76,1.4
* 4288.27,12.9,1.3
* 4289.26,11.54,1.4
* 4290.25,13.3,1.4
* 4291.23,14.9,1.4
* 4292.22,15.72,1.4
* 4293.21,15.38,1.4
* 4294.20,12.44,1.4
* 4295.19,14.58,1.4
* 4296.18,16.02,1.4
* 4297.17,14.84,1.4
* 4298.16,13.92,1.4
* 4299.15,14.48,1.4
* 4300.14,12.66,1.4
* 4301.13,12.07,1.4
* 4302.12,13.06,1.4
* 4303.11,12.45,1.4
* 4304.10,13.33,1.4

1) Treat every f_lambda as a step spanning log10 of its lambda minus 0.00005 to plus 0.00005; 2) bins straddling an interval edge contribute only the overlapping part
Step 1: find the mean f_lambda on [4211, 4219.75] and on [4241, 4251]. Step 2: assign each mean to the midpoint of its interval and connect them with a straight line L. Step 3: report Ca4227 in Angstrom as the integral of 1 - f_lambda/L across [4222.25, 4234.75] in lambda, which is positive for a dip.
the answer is 0.5 Angstrom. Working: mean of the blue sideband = 15.5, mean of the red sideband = 14.4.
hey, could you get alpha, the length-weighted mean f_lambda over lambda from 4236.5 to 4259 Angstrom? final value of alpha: 14.5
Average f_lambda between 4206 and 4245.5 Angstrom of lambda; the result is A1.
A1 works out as 14.5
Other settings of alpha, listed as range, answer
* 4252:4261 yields 14.9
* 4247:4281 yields 14.6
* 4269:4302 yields 14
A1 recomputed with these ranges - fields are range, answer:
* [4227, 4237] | 14.6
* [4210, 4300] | 14.5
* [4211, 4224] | 15.5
